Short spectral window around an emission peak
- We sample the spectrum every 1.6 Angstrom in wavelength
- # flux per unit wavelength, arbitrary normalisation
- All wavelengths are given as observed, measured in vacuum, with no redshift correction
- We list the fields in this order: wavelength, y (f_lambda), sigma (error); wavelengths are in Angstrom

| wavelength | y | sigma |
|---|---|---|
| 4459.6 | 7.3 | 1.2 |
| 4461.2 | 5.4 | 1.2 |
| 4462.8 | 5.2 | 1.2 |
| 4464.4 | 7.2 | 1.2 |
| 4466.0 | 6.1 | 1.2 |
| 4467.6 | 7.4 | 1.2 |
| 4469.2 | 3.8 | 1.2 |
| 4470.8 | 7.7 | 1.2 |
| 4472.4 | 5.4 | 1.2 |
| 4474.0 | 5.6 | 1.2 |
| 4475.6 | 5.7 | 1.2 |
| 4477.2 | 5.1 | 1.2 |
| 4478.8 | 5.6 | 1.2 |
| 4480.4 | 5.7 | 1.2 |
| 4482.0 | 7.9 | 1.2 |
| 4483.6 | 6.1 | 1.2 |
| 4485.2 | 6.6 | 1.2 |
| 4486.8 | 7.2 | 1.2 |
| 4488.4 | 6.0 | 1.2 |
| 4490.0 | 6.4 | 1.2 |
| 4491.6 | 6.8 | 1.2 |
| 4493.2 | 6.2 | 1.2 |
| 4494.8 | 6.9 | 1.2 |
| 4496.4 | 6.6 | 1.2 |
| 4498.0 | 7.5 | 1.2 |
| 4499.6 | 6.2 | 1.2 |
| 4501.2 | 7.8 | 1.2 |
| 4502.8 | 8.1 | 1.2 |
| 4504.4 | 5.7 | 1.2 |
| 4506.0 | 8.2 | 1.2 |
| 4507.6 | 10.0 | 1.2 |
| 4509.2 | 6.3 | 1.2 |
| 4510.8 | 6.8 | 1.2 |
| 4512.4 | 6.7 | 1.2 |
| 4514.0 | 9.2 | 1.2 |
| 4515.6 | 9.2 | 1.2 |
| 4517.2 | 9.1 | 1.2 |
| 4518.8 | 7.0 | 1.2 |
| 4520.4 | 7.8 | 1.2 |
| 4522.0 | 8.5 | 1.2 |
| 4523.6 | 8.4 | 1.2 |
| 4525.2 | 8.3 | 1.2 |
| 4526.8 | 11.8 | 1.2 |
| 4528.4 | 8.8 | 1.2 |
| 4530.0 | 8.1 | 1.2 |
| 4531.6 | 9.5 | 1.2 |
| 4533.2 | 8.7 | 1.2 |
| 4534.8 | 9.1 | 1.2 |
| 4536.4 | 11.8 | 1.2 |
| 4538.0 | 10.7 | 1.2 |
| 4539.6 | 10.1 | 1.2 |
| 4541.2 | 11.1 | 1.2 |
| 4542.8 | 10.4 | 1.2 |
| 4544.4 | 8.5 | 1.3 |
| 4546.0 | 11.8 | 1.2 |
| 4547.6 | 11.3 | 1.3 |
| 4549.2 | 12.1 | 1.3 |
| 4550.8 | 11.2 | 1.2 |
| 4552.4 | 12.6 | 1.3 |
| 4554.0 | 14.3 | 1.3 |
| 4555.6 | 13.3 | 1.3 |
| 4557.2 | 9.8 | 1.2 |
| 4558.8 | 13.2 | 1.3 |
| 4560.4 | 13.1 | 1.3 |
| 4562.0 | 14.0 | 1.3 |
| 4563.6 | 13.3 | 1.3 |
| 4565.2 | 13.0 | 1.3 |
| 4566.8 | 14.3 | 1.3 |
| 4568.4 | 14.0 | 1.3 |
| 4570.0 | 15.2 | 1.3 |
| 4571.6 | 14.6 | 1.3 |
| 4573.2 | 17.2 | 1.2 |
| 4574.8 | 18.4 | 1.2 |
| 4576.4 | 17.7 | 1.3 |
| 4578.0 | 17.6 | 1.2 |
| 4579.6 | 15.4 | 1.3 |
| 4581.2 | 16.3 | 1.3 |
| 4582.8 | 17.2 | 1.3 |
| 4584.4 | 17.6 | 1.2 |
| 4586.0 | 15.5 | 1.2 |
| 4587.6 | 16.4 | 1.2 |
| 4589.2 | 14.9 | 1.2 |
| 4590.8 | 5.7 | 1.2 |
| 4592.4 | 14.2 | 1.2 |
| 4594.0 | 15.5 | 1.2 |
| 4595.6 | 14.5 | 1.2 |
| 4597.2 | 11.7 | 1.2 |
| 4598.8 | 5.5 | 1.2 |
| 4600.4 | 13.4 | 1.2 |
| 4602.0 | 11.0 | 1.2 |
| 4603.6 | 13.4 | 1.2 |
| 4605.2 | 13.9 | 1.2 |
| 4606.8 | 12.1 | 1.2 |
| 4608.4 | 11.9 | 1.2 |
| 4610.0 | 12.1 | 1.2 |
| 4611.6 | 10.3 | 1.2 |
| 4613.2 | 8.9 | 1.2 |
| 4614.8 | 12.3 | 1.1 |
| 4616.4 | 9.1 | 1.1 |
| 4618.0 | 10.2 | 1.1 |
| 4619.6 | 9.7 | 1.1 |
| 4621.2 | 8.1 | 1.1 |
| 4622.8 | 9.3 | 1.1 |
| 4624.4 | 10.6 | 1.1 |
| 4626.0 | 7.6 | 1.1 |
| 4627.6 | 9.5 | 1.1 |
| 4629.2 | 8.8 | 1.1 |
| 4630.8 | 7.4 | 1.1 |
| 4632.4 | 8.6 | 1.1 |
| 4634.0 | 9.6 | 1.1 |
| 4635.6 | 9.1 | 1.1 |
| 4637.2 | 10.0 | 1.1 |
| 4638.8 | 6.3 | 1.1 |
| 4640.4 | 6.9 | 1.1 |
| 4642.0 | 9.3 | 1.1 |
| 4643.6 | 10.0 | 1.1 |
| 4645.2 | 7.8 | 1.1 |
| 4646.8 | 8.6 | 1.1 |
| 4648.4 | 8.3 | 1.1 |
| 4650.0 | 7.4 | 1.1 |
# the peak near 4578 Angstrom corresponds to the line C IV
